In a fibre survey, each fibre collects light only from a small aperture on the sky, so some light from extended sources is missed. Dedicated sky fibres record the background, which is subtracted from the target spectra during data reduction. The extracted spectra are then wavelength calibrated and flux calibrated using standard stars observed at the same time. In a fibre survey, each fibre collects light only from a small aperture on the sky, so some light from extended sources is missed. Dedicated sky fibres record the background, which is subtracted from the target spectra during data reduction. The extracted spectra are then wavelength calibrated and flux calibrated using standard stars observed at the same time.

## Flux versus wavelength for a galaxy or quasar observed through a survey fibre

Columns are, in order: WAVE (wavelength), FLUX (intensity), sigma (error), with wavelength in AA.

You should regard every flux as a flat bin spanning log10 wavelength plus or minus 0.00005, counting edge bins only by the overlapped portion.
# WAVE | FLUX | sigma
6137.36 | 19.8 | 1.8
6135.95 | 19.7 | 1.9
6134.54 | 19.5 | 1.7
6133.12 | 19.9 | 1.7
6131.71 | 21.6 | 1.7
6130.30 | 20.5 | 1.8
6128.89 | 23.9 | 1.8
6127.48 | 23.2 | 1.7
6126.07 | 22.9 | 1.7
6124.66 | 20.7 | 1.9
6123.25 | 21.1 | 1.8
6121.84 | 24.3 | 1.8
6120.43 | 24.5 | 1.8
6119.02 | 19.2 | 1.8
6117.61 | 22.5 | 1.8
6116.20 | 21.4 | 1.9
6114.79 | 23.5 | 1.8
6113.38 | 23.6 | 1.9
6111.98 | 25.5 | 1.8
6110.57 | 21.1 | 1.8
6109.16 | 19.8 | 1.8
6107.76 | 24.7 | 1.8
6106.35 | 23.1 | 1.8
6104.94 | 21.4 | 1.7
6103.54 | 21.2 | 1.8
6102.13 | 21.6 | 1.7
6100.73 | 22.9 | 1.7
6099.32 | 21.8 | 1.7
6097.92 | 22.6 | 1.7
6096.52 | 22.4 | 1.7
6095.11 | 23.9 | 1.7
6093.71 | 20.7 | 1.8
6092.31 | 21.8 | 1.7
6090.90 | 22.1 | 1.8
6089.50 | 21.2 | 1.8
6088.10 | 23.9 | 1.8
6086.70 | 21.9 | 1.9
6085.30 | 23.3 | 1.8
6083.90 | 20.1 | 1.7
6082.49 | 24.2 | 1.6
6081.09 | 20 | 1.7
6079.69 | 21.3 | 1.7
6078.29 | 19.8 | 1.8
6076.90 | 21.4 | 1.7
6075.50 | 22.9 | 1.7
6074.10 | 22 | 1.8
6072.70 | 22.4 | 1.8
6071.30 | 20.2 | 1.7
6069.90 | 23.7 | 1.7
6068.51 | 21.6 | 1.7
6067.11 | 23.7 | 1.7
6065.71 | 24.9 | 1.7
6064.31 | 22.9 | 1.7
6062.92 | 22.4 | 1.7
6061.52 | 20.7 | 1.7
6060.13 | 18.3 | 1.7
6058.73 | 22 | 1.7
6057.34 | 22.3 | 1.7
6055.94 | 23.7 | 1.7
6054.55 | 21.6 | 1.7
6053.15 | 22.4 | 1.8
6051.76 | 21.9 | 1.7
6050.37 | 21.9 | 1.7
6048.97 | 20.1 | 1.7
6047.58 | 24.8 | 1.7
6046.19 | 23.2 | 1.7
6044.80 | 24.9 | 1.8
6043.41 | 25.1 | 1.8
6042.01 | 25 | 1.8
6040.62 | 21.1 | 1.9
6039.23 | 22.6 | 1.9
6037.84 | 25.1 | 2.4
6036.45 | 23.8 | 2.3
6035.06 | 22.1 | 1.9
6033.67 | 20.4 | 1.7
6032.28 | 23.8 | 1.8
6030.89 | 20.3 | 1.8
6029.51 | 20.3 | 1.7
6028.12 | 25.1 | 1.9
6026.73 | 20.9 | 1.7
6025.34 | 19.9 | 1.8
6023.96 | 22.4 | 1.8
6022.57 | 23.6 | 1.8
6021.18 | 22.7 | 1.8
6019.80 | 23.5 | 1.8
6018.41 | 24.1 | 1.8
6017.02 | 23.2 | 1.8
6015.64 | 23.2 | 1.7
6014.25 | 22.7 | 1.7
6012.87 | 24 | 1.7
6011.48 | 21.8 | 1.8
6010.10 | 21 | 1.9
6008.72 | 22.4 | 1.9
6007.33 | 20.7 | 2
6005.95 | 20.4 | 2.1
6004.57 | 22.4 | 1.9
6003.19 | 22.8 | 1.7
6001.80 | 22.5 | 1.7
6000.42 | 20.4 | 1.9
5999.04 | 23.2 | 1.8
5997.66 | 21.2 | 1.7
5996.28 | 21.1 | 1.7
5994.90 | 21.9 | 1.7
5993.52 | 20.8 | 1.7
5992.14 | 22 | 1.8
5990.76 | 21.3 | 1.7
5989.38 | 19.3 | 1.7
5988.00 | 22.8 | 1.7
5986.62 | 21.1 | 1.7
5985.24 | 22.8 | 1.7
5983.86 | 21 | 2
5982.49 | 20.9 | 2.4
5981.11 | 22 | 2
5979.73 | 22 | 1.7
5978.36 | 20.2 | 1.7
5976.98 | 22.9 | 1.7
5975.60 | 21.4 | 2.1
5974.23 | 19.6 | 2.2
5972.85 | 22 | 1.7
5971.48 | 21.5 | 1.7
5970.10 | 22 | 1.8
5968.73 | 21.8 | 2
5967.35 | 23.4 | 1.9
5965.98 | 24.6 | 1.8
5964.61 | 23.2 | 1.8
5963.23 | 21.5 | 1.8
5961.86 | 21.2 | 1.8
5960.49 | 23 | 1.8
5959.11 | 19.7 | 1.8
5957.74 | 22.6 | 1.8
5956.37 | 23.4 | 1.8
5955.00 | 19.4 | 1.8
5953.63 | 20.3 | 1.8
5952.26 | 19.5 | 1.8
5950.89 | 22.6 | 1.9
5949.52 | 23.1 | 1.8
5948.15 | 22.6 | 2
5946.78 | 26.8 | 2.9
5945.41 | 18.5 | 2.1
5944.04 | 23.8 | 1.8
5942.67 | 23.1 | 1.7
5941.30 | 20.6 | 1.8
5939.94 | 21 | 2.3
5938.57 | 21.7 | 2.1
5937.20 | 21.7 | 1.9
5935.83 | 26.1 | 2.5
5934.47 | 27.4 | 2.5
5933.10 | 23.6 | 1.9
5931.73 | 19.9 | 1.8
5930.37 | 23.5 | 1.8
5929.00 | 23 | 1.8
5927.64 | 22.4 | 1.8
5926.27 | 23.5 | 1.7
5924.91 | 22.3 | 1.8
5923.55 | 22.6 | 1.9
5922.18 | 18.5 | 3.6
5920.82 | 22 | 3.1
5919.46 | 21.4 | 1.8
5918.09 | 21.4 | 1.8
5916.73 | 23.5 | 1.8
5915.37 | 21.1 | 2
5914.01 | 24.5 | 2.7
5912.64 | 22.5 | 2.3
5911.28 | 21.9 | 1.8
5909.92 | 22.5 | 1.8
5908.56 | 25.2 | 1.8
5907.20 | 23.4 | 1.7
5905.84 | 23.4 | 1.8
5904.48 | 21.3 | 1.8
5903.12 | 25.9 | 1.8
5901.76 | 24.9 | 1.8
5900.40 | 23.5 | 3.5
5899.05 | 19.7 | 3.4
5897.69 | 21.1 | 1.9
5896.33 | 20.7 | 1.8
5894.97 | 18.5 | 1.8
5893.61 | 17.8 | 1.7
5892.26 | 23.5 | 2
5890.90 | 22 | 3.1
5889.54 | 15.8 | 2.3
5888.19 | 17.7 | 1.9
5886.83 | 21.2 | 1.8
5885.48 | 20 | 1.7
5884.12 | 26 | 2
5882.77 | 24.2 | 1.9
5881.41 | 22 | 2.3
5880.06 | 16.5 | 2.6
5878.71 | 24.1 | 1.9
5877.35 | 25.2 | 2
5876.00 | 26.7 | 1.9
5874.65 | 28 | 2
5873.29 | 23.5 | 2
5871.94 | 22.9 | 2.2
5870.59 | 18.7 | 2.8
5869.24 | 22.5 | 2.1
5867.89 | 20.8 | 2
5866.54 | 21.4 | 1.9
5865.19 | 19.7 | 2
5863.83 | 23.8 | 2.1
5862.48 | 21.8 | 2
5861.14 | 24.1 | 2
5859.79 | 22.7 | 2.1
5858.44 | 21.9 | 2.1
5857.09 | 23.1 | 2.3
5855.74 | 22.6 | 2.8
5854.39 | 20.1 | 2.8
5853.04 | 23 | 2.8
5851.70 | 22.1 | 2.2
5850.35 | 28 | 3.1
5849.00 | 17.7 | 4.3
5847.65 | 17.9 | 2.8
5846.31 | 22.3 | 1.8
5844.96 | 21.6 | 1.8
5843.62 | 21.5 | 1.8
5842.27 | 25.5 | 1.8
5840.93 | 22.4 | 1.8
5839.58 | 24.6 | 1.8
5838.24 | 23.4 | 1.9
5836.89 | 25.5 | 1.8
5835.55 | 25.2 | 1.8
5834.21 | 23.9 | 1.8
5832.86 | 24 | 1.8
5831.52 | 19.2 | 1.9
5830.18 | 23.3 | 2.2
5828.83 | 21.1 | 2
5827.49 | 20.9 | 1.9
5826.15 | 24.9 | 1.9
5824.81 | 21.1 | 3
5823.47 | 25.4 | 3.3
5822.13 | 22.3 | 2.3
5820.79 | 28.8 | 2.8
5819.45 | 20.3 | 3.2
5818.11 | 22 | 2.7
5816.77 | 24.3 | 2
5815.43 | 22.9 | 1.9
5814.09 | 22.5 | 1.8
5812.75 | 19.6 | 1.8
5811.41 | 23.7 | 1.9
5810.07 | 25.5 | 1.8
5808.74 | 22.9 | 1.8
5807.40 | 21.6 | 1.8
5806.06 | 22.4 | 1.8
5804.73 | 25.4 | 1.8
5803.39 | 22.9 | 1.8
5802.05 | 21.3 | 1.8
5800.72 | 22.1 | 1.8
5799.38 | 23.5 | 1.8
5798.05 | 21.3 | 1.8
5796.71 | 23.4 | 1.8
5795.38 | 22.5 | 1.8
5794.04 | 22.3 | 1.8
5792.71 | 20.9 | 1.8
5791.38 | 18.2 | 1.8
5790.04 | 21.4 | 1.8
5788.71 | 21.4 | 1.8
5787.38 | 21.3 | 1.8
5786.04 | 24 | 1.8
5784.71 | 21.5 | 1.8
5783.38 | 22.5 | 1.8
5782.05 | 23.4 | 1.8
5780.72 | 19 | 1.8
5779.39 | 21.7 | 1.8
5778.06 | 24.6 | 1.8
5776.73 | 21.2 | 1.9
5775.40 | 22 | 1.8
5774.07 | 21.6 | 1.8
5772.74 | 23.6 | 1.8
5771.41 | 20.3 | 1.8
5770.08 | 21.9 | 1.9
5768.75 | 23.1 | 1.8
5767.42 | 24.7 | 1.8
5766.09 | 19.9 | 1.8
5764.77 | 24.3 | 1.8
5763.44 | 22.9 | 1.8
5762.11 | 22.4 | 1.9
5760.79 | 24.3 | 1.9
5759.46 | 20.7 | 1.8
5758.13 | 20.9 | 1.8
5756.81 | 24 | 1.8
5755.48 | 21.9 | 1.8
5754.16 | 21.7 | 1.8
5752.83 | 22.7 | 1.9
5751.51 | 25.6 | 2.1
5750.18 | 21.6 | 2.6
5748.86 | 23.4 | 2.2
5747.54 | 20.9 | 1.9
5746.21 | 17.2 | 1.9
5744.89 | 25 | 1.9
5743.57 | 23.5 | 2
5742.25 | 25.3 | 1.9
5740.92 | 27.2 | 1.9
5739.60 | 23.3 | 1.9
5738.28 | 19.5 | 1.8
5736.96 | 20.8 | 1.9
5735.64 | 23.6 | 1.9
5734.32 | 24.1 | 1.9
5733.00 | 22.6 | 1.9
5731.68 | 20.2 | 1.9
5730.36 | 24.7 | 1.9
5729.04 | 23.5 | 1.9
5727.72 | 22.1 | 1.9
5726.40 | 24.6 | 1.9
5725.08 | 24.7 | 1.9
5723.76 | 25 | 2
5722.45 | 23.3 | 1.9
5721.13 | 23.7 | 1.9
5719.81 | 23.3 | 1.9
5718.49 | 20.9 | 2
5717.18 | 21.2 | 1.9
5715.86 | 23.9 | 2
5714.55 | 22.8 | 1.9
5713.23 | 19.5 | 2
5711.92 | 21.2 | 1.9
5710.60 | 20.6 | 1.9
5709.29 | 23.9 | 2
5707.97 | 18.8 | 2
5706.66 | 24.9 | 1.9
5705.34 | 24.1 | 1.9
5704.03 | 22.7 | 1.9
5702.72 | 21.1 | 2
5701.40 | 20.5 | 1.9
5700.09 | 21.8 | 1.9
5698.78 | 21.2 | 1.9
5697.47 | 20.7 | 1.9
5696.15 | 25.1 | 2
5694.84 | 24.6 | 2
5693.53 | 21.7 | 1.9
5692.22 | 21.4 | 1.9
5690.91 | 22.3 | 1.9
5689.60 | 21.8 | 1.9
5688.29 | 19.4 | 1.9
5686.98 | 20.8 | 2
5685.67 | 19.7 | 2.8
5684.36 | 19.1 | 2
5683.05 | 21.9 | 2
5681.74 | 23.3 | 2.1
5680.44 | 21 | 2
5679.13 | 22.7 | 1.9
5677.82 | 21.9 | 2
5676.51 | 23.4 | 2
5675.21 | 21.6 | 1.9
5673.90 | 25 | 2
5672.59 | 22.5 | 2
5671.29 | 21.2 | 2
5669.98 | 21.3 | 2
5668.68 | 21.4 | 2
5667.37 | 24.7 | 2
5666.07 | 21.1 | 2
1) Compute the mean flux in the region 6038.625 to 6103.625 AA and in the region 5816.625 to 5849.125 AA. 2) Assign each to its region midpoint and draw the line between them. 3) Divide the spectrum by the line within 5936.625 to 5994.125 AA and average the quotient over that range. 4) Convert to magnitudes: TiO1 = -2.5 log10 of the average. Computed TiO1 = 0.04 mag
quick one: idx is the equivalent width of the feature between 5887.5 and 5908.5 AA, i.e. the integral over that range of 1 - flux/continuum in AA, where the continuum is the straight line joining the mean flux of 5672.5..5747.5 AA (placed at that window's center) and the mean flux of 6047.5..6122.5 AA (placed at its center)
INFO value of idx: 0.8 AA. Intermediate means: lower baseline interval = 22.4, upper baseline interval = 22.2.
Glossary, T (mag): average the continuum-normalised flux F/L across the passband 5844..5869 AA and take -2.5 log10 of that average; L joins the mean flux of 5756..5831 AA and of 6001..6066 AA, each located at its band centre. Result 0.03 mag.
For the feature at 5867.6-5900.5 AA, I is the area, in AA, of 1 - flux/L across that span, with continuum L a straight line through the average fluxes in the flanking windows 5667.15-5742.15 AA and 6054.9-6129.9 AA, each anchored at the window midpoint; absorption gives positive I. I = 0.9 AA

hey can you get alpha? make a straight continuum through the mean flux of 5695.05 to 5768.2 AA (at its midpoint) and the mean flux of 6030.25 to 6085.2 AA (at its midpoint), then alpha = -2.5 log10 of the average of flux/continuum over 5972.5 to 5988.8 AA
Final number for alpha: 0.04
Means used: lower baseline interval 22.6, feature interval 21.5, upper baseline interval 22.3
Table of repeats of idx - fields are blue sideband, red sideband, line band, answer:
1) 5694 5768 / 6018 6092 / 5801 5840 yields -0.9 AA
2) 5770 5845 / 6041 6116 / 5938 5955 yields 0.5 AA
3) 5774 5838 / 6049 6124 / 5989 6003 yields 0.5 AA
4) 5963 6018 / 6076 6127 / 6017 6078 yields -1.3 AA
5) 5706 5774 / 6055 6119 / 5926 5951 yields -0.6 AA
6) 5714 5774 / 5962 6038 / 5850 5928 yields 0.5 AA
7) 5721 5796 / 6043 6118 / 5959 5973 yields 0.1 AA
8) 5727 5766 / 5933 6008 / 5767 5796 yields 0.9 AA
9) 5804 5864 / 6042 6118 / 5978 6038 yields 1.3 AA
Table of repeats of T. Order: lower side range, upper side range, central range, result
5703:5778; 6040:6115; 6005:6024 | -0.01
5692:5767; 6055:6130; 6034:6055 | -0.04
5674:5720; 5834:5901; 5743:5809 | -0.01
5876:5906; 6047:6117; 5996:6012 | 0.01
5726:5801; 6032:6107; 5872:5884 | -0.07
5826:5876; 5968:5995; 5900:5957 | -0.03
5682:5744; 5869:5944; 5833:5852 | -0.03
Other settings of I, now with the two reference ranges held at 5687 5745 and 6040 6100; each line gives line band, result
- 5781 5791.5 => 0.34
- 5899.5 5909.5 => -0.61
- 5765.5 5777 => 0.24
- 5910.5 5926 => 0.28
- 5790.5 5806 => 0.25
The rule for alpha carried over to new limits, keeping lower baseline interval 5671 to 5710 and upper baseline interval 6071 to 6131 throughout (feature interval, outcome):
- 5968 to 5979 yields 0.035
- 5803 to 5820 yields -0.035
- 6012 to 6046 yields -0.037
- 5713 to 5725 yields -0.040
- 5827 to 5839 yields -0.045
